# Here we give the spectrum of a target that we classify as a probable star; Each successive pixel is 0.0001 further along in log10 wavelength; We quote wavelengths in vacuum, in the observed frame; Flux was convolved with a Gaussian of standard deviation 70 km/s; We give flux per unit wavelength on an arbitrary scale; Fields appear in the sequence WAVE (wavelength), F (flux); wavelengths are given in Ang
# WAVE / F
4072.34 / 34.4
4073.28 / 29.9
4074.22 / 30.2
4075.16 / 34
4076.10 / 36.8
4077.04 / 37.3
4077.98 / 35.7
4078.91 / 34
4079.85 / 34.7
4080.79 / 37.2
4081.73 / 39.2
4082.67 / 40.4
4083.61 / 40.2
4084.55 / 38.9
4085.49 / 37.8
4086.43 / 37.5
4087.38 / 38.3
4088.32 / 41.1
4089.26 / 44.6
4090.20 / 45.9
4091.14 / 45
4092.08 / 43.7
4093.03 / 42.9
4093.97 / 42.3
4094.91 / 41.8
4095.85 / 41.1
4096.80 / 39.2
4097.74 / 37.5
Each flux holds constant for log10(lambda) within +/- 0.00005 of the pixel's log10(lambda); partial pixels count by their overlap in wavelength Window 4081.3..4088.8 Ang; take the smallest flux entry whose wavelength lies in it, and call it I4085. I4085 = 37.5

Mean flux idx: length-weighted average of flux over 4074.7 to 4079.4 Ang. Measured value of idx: 35.6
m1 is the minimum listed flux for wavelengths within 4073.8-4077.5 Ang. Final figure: 30.2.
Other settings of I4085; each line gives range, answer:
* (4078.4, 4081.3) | 34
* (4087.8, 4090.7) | 41.1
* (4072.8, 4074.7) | 29.9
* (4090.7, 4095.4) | 41.8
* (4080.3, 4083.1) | 37.2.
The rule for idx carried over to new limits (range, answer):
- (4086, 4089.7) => 40.3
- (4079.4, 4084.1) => 38.4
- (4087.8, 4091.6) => 44.1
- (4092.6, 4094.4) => 42.7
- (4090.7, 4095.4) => 43.1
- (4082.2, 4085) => 39.8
